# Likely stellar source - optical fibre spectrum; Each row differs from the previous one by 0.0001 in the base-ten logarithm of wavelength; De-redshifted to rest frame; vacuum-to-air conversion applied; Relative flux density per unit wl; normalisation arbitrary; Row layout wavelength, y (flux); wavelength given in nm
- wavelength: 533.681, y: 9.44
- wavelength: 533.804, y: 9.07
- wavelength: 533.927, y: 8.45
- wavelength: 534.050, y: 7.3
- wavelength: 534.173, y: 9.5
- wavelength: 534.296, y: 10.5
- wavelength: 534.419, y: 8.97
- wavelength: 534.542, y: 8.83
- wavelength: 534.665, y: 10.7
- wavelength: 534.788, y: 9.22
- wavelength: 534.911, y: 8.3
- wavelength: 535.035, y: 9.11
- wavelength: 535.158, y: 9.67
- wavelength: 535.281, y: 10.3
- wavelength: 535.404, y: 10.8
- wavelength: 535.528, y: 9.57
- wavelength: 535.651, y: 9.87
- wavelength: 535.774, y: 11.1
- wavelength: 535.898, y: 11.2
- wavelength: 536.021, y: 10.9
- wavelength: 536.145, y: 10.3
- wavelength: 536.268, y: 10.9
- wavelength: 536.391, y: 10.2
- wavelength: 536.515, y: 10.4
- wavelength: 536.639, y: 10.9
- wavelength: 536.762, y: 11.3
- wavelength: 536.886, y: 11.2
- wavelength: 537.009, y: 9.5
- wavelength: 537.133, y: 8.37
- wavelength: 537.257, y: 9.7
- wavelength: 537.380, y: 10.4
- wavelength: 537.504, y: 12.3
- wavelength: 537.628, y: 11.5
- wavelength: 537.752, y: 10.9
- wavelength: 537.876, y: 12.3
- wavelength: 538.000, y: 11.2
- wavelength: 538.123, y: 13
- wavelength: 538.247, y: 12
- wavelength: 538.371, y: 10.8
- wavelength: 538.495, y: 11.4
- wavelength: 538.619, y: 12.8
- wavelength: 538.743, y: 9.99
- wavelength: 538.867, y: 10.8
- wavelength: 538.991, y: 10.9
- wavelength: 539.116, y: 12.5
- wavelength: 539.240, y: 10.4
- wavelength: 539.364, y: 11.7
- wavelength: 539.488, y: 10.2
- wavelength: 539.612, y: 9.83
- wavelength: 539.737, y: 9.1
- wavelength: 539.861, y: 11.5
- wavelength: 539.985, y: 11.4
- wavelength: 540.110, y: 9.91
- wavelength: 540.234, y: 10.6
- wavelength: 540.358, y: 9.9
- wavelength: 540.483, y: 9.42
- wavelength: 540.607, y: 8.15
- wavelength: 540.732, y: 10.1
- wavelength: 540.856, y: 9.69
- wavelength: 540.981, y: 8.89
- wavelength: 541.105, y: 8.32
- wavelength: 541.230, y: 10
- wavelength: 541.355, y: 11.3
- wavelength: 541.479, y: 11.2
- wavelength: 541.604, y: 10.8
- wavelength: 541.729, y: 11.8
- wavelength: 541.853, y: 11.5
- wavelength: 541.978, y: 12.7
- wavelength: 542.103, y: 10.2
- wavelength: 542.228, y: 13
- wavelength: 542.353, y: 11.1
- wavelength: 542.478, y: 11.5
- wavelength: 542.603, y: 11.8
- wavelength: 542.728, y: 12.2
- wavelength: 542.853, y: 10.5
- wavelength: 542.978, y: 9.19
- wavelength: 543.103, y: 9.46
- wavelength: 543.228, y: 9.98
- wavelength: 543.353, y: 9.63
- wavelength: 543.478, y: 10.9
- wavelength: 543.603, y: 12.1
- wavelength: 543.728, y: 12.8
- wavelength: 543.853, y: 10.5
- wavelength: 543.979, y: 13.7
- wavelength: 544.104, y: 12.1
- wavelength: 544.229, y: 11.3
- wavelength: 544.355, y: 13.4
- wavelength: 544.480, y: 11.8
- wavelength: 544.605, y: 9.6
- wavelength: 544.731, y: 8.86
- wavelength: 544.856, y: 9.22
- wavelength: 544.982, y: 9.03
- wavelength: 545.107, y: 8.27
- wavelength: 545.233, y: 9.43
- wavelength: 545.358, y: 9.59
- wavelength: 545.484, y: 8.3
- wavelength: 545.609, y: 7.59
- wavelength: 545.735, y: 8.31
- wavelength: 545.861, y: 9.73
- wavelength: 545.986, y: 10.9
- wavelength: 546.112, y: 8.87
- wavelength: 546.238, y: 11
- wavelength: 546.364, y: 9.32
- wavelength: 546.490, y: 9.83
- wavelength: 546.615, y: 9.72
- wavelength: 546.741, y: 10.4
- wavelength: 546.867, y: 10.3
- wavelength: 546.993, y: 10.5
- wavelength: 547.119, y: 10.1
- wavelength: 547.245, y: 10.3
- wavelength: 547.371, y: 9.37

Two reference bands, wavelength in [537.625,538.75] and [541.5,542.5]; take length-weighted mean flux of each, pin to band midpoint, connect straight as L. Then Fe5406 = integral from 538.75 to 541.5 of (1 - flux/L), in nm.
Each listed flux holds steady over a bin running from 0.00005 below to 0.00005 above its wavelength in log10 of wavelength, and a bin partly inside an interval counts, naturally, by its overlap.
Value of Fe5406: 0.32 nm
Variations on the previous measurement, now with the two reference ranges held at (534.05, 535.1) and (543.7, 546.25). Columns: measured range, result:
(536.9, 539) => -0.33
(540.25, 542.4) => -0.14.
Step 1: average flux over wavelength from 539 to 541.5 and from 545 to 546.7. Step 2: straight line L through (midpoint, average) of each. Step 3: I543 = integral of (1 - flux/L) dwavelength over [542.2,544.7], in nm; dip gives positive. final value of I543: -0.41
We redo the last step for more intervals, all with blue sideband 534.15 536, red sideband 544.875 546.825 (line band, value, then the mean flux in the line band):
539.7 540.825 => -0.05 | 10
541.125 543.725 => -0.41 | 11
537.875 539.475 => -0.29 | 11.5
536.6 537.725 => -0.09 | 10.6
